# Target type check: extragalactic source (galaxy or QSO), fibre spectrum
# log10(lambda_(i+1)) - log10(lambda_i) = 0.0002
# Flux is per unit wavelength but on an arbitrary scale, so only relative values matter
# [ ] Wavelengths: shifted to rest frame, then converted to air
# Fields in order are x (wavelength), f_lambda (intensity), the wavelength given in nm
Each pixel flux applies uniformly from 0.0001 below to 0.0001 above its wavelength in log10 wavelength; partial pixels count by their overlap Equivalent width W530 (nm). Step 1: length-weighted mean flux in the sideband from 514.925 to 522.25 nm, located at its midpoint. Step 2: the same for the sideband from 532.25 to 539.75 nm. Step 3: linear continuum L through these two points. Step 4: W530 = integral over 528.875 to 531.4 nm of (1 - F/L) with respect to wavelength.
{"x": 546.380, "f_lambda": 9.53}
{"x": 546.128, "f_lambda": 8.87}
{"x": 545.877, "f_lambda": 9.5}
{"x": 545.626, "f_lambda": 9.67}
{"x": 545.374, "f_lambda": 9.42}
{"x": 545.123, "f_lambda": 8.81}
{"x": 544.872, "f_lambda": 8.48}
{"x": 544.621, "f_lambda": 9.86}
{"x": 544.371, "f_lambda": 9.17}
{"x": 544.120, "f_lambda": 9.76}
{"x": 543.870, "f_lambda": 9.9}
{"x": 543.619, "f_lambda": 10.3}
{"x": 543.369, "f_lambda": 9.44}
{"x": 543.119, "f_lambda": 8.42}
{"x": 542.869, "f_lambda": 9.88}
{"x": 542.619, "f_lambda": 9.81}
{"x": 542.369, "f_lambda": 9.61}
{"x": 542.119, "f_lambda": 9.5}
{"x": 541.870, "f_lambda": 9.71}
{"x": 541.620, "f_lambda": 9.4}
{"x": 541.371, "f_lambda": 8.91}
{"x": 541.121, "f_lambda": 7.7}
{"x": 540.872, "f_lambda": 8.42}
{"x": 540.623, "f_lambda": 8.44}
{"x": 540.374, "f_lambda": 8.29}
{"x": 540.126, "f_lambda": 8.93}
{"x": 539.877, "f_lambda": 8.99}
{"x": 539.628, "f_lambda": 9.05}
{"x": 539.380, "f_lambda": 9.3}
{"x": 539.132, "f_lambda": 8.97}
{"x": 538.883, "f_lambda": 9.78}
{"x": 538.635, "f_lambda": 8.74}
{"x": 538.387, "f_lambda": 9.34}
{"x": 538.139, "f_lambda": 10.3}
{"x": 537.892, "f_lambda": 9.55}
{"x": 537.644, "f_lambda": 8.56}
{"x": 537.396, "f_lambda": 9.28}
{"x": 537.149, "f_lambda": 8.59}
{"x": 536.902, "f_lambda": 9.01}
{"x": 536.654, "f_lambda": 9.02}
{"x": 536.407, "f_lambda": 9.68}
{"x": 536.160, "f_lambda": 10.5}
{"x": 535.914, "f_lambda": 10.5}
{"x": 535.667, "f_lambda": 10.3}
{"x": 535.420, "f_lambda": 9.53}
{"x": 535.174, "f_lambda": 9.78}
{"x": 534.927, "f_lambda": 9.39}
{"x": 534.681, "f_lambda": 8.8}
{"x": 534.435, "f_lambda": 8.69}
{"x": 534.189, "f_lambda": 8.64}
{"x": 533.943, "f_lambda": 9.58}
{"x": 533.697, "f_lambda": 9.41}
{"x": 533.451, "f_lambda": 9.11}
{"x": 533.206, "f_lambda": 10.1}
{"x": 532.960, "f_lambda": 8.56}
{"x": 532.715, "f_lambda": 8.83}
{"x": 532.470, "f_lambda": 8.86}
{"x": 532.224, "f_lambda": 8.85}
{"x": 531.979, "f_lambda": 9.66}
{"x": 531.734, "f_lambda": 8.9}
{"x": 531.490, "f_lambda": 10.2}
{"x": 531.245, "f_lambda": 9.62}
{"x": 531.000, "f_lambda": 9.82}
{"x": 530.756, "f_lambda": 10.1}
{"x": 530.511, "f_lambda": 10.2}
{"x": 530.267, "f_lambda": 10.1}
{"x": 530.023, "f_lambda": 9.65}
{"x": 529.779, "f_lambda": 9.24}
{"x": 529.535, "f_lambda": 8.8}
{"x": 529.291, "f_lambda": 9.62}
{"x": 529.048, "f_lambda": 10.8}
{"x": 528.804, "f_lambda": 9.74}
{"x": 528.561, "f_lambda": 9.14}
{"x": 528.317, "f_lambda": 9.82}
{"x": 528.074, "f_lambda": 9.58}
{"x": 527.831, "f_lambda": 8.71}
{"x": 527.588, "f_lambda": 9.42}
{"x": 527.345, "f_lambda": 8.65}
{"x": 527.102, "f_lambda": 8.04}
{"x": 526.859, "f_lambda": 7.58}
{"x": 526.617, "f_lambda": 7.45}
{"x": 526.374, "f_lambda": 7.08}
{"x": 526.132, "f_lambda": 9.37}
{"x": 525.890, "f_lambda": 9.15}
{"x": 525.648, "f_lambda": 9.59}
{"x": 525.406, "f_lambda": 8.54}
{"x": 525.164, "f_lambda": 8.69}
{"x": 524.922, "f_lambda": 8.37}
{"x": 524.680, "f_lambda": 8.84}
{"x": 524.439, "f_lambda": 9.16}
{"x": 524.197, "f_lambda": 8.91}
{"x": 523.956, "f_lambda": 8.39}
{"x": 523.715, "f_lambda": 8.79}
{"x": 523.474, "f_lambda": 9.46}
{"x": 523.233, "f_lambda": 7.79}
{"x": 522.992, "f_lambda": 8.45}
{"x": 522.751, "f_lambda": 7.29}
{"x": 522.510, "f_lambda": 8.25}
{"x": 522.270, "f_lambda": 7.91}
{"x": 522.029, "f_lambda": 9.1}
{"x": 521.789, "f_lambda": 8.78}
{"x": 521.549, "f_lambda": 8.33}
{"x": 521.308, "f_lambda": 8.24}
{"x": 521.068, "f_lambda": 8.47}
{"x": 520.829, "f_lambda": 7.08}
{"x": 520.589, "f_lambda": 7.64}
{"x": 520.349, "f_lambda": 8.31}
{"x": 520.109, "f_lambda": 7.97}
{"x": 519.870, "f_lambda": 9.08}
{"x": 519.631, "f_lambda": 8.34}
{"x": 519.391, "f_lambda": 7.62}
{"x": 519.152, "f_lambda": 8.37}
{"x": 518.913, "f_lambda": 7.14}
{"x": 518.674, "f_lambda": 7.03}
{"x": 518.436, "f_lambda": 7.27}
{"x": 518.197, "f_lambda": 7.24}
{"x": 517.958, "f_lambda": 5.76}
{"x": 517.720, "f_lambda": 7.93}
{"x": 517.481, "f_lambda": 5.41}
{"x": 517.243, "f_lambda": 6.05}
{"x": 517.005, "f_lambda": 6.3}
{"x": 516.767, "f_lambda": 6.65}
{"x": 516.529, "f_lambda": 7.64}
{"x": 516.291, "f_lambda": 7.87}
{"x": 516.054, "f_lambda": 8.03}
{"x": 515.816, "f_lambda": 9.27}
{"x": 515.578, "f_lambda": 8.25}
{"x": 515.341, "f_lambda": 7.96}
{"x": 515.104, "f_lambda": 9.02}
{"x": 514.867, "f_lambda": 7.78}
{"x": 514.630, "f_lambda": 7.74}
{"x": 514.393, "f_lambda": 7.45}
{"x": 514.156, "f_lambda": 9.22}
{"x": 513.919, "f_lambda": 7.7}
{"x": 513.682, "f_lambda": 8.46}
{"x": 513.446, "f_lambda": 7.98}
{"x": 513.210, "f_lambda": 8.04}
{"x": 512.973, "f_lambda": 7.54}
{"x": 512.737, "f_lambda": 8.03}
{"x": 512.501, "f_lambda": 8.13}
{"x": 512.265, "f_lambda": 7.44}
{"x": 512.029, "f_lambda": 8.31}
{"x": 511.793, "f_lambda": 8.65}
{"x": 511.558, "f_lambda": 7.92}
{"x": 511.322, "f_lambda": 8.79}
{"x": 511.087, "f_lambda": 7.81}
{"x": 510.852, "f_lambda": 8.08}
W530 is -0.29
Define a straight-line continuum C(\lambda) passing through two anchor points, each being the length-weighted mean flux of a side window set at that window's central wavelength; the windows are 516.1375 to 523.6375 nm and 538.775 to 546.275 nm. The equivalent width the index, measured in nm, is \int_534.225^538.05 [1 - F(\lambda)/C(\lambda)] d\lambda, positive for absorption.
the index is -0.27 nm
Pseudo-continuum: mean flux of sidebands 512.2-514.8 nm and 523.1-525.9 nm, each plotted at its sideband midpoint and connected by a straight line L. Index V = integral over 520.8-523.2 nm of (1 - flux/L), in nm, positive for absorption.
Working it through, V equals 0.11 nm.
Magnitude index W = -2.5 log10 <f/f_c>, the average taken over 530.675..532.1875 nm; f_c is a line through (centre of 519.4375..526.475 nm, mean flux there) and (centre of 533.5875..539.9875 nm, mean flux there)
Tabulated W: -0.08 mag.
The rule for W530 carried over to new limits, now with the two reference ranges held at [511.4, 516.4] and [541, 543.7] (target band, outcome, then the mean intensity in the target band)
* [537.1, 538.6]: -0.02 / 9.27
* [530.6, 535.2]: -0.20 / 9.31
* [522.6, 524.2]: 0.02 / 8.4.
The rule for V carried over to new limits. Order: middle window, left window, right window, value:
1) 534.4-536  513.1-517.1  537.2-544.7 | -0.115 nm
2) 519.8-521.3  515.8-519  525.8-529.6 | -0.089 nm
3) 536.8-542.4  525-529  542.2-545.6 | 0.146 nm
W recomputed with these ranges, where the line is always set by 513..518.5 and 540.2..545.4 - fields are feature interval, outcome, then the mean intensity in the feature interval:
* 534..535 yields -0.024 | 8.9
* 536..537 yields -0.092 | 9.6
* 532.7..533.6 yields -0.069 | 9.2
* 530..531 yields -0.183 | 10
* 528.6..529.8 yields -0.150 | 9.64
